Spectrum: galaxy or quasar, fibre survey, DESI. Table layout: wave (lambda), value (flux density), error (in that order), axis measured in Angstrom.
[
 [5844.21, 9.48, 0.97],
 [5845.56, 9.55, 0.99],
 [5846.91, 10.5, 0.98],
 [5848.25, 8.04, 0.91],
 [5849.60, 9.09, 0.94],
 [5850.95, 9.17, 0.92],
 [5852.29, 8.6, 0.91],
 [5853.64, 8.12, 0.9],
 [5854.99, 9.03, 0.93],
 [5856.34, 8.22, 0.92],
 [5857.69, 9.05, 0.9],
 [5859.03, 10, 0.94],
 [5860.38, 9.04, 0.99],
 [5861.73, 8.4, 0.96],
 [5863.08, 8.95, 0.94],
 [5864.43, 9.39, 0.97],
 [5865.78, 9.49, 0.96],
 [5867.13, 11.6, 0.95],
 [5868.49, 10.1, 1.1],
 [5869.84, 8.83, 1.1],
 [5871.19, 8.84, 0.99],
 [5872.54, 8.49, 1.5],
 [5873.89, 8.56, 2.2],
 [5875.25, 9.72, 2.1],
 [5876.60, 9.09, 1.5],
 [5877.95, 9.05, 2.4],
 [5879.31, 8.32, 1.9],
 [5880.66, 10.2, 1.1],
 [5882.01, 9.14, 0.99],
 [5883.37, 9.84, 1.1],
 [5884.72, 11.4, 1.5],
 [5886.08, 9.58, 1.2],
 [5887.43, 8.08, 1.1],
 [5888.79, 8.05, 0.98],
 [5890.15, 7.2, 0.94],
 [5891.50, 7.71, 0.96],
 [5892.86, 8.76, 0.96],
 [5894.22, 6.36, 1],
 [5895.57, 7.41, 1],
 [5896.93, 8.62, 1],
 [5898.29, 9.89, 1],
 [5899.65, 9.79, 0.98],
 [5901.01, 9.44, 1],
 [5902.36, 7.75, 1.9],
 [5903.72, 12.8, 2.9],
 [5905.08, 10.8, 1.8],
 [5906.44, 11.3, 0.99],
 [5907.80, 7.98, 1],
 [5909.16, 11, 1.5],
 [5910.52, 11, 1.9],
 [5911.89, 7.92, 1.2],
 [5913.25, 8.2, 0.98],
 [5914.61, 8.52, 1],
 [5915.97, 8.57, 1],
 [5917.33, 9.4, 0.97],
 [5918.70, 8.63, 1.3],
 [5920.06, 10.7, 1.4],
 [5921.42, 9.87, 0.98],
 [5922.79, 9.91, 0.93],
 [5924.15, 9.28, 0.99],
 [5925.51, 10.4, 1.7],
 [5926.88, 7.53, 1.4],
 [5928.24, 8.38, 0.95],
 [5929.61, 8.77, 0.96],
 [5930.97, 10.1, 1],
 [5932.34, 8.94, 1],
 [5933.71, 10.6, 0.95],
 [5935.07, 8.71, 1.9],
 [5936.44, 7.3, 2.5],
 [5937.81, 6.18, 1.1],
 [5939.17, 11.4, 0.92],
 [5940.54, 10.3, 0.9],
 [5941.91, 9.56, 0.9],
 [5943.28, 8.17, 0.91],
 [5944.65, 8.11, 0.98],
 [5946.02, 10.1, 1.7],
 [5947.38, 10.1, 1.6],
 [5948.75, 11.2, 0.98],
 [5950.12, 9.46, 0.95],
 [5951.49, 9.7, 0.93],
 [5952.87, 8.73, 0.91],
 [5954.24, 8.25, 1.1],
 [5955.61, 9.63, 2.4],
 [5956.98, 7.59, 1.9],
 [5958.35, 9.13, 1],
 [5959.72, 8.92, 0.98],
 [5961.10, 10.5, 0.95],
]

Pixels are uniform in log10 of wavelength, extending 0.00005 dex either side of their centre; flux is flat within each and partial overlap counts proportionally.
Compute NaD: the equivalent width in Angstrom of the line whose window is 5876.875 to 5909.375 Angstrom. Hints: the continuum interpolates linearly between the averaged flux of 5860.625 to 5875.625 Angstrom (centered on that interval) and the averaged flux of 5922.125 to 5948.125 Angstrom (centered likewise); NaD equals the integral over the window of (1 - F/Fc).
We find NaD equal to 0.3 Angstrom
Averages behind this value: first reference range 9.29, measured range 9.16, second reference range 9.16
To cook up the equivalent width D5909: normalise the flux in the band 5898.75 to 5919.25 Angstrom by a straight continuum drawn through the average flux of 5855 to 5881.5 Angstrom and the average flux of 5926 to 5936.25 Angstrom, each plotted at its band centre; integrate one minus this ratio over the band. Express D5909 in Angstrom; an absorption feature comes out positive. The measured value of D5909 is -1.1 Angstrom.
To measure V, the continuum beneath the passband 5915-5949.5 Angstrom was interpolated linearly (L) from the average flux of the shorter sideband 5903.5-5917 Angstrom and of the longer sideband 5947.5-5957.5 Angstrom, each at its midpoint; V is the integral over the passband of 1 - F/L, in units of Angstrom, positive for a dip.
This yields 0.73 Angstrom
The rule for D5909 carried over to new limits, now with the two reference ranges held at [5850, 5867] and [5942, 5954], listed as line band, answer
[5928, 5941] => 0.4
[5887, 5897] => 1.6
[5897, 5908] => -0.9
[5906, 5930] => 0.0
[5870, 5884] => 0.0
